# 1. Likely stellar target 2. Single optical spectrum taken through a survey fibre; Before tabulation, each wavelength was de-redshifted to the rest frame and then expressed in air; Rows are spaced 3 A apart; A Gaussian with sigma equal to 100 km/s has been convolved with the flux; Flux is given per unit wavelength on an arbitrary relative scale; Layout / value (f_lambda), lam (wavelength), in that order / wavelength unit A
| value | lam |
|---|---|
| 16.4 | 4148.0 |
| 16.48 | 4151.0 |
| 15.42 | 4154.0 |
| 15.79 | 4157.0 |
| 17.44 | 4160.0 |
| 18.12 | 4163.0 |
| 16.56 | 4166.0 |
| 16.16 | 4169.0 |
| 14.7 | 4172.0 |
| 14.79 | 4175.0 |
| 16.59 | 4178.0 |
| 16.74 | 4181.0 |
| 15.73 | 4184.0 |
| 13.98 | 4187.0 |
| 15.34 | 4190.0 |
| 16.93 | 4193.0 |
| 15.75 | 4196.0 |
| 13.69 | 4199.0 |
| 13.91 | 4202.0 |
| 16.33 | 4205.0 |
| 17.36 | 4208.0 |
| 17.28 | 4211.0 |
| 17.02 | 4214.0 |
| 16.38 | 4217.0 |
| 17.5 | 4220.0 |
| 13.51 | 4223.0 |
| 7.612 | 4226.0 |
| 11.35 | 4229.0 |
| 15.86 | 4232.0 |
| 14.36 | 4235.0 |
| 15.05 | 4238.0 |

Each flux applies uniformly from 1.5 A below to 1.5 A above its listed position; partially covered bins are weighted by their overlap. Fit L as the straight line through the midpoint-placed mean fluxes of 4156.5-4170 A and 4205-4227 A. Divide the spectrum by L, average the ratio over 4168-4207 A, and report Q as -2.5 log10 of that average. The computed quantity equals 0.06 mag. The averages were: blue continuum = 16.9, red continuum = 15.5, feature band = 15.4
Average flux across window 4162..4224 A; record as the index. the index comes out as 15.9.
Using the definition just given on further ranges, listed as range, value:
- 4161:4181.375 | 16.2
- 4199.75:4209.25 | 15.7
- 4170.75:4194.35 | 15.6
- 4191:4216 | 16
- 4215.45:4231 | 13.4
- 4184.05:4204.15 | 15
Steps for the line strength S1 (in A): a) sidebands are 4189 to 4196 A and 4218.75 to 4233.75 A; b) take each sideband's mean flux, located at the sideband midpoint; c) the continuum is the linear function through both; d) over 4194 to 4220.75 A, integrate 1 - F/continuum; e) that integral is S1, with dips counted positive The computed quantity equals -2.53 A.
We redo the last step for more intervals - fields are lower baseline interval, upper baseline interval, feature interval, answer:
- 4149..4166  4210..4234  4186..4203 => 0.5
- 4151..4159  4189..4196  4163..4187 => 0.1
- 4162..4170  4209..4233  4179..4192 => 0.4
